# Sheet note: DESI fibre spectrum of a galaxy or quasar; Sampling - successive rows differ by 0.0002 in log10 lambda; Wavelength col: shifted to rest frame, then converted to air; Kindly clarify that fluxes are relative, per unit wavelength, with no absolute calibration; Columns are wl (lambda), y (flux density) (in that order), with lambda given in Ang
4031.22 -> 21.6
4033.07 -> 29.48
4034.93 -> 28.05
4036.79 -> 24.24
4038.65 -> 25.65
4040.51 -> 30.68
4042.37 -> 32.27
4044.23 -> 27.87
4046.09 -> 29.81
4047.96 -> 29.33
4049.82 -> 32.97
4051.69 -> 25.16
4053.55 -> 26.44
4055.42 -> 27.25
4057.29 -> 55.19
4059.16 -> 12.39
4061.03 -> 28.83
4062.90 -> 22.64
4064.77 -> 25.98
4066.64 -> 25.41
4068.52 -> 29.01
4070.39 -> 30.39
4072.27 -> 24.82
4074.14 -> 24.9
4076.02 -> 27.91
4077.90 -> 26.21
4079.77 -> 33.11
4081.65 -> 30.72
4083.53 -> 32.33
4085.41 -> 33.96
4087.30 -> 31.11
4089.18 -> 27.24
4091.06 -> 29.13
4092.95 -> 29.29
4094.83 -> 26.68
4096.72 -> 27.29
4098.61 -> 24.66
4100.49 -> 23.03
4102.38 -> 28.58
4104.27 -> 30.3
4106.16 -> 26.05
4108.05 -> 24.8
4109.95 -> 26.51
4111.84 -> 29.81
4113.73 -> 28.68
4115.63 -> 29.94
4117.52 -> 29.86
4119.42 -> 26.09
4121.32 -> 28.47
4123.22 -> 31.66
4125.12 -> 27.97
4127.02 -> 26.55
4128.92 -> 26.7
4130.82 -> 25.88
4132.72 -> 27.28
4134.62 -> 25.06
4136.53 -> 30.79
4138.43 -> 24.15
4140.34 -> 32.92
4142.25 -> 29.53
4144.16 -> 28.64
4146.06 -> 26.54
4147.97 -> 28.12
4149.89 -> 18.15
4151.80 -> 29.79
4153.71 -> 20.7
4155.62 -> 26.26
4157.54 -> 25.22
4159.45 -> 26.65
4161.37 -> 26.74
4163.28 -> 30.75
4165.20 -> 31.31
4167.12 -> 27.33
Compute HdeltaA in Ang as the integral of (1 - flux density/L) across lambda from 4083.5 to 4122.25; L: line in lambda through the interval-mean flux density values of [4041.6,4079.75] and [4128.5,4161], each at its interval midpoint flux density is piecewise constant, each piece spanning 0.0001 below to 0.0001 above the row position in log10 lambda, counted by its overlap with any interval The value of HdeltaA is -1.0 Ang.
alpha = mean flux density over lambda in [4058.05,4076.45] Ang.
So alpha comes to 25.4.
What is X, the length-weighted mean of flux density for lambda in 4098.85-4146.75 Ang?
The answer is 27.8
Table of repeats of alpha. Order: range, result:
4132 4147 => 28.1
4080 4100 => 29.2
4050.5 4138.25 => 28.1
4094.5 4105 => 26.7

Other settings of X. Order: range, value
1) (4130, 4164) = 26.8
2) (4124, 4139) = 26.9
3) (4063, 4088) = 28.7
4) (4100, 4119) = 27.8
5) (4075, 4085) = 30.2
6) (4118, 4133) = 27.7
